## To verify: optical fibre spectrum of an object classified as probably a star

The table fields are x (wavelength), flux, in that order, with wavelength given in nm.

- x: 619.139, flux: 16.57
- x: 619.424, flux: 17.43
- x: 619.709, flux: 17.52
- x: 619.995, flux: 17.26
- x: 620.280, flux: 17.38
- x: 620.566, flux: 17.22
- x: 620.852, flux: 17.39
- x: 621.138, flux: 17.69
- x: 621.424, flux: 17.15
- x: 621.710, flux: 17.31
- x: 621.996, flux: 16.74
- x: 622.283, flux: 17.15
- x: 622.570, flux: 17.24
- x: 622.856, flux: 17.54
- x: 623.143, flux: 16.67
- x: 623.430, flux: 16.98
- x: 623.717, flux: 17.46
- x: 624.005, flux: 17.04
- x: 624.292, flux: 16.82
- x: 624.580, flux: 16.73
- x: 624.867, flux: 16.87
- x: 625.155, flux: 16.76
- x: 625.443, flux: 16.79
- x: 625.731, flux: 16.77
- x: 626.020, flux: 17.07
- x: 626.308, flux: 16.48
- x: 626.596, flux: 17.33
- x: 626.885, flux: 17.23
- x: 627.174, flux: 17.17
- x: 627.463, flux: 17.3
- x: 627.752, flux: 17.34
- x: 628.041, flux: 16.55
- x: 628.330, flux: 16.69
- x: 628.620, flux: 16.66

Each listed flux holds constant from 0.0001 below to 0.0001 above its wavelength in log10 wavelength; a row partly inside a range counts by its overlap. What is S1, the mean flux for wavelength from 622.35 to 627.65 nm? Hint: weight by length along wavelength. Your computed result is 17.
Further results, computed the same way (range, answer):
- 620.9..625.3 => 17.1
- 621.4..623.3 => 17.1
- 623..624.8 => 16.9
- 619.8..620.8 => 17.3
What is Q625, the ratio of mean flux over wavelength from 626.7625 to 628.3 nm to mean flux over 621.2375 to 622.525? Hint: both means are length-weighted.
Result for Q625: 1.0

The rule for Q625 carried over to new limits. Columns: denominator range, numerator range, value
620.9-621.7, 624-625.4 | 0.97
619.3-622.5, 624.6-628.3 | 0.98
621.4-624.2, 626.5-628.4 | 1.00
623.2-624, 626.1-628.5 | 0.99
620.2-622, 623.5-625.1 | 0.98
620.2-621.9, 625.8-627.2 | 0.98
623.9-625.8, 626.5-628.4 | 1.02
